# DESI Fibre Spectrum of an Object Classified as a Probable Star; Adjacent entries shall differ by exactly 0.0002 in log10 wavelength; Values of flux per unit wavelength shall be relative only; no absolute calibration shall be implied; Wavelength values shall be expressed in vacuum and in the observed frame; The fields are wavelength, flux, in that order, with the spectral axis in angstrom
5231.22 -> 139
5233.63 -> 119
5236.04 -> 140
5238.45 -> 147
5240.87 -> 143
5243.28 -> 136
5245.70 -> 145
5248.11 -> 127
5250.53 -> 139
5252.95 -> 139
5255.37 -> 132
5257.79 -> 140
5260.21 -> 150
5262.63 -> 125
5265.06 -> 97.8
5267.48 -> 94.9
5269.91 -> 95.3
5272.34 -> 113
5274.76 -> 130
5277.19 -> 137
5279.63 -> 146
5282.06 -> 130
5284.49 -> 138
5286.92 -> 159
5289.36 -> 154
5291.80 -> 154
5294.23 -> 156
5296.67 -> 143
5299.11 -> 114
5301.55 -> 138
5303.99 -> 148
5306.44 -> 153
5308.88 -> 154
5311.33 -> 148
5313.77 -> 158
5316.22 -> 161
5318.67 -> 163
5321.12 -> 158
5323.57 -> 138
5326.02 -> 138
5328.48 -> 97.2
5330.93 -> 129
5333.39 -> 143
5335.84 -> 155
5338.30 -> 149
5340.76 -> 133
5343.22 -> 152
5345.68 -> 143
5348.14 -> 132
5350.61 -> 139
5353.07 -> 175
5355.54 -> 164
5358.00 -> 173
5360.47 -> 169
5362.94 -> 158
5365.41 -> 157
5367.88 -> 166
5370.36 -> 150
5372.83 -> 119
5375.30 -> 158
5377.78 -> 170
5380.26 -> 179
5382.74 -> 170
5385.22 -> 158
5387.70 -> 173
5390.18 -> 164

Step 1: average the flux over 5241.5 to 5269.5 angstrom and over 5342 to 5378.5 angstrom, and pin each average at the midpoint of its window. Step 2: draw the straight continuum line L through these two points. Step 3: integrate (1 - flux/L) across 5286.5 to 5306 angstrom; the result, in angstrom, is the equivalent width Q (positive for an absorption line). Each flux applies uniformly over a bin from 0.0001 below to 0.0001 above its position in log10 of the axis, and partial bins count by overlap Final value -0.9 angstrom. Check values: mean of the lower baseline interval 129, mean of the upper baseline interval 155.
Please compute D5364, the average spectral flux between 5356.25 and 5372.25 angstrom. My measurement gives 160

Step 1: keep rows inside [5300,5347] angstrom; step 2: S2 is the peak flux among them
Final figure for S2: 163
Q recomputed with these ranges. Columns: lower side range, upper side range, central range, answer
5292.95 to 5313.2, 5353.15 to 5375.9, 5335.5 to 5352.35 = 1.09 angstrom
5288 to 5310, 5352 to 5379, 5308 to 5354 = 2.20 angstrom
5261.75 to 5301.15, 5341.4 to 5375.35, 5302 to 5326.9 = -2.00 angstrom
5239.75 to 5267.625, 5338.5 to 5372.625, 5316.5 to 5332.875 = 0.90 angstrom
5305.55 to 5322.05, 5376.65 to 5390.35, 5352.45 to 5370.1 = 0.04 angstrom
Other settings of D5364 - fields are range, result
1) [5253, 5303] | 133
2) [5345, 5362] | 157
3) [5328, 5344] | 138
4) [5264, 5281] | 117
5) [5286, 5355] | 146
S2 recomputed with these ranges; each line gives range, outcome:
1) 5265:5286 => 146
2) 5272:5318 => 161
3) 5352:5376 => 175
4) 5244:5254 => 145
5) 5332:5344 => 155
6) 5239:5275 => 150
